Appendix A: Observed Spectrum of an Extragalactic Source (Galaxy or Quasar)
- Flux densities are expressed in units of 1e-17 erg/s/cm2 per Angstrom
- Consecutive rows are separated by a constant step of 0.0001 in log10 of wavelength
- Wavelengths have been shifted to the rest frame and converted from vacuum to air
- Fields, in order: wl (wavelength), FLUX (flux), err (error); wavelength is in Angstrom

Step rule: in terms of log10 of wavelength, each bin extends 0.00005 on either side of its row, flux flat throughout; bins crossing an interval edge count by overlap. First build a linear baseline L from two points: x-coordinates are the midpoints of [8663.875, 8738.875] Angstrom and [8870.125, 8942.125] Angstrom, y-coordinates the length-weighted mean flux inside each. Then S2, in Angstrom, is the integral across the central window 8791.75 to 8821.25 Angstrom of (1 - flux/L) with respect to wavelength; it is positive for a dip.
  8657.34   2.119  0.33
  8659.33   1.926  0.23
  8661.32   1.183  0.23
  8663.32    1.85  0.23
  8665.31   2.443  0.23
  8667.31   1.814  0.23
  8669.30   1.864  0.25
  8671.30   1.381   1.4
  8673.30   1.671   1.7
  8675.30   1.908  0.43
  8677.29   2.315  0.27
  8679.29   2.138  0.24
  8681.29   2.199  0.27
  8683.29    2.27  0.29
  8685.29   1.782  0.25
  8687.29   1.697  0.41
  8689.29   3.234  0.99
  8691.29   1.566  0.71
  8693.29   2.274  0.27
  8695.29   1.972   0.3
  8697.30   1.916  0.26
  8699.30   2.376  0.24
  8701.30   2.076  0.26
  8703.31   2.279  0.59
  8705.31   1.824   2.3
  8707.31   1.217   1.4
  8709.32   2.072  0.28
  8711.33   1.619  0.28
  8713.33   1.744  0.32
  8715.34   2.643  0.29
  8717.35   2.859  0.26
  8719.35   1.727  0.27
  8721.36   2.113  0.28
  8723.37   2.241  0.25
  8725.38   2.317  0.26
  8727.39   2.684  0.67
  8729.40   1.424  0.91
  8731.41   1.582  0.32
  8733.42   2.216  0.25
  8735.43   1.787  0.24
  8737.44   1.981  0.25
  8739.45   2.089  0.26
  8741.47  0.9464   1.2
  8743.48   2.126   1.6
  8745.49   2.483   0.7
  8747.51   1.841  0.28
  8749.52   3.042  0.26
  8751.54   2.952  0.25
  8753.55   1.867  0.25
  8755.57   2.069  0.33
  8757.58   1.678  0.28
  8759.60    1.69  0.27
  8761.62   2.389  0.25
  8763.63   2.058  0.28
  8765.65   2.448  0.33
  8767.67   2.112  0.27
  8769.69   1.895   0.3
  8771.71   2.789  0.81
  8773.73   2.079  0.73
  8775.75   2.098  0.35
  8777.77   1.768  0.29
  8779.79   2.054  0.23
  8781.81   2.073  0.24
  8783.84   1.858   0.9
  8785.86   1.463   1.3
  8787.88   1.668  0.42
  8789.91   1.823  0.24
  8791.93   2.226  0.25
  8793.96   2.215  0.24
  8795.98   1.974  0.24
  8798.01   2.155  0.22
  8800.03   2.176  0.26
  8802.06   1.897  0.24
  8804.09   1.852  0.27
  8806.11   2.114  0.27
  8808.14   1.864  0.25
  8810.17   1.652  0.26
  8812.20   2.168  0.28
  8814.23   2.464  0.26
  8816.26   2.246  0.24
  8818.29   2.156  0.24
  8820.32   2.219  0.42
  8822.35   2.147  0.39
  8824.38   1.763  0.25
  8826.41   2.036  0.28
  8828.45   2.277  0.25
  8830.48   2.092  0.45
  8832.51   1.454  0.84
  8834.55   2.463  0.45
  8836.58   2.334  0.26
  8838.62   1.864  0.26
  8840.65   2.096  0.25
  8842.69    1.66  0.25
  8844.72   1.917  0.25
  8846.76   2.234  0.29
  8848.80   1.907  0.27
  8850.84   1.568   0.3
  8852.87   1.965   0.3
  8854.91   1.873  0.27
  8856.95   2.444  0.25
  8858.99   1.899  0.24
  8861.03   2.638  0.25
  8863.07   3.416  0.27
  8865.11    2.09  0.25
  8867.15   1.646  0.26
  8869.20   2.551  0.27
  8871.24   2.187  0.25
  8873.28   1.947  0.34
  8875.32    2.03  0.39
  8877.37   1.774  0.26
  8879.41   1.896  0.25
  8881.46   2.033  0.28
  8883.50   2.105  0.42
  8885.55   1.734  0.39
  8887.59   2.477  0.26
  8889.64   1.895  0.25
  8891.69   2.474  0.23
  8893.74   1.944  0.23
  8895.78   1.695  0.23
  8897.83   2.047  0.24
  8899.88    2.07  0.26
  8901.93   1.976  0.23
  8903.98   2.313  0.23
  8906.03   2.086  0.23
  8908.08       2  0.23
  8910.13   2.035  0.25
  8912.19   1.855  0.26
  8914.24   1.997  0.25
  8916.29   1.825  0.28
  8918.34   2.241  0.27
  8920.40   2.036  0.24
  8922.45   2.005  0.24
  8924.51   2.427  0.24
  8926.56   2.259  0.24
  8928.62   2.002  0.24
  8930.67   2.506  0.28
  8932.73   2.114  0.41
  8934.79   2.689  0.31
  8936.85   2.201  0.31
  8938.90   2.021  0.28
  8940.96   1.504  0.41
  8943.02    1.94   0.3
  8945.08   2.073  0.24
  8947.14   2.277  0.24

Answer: -0.5 Angstrom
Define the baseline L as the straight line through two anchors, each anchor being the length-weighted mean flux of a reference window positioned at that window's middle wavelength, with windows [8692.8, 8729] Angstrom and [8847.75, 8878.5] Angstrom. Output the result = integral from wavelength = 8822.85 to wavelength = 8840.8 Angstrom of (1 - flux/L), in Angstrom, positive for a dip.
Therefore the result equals 0.67 Angstrom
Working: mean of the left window 2.09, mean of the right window 2.13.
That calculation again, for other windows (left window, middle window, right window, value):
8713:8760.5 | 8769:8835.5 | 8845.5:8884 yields 2.2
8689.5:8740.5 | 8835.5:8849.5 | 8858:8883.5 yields 0.9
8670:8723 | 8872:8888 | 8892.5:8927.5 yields 0.5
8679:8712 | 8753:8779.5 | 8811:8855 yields -0.5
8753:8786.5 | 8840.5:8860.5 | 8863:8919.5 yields 0.8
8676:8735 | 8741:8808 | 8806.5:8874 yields 0.8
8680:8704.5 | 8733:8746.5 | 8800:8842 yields 1.1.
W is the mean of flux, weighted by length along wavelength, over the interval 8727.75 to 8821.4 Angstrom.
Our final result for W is 2.04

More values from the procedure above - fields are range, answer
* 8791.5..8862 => 2.06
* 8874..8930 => 2.05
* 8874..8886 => 1.94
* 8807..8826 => 2.07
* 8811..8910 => 2.09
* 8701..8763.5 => 2.05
